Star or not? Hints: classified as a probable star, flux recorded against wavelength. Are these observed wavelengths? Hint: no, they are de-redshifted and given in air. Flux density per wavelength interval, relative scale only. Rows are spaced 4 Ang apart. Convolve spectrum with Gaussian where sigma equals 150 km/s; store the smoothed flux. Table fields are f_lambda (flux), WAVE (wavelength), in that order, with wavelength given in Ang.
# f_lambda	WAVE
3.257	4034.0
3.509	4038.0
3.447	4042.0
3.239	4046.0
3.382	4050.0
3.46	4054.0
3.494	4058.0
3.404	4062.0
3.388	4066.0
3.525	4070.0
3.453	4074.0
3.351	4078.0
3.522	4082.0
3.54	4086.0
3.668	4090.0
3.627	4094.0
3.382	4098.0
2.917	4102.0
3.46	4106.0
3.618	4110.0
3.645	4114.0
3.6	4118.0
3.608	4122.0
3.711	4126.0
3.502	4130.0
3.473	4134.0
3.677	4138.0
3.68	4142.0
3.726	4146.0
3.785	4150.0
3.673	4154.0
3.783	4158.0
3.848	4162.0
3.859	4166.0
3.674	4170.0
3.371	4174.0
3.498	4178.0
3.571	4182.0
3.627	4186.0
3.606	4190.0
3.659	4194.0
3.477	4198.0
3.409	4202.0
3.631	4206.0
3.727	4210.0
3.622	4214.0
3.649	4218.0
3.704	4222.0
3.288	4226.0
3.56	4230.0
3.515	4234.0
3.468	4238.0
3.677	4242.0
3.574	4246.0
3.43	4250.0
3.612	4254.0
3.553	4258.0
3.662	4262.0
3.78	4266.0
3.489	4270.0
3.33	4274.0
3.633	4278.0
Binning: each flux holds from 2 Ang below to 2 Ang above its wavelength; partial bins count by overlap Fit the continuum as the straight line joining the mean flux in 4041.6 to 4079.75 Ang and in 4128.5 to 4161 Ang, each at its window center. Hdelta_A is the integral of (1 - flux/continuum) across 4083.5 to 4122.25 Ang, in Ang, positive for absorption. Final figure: 0.4 Ang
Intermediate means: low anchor 3.41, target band 3.5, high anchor 3.67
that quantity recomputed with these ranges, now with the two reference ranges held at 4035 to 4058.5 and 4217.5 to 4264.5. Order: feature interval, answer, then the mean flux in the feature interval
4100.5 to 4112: 0.4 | 3.35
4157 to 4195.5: -1.5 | 3.65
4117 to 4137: -0.6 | 3.58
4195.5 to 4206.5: 0.1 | 3.5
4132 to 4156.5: -1.3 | 3.67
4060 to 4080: 0.0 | 3.42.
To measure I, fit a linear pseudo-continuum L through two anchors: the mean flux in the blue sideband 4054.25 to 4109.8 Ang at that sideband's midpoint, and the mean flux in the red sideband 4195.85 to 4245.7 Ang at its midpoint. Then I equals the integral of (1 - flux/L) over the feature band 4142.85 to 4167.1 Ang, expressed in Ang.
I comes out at -1.8 Ang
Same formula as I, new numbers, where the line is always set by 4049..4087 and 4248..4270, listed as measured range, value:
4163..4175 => -0.50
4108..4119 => -0.43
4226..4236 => 0.25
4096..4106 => 0.76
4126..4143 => -0.44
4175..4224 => -0.58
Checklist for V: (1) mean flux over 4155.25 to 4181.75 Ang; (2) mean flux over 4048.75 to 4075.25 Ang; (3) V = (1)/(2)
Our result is 1.1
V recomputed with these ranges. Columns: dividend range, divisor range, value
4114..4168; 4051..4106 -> 1.07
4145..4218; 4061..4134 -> 1.04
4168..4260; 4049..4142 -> 1.02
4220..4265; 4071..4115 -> 1.02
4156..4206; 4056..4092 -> 1.04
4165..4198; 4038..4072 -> 1.05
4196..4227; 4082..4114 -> 1.03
